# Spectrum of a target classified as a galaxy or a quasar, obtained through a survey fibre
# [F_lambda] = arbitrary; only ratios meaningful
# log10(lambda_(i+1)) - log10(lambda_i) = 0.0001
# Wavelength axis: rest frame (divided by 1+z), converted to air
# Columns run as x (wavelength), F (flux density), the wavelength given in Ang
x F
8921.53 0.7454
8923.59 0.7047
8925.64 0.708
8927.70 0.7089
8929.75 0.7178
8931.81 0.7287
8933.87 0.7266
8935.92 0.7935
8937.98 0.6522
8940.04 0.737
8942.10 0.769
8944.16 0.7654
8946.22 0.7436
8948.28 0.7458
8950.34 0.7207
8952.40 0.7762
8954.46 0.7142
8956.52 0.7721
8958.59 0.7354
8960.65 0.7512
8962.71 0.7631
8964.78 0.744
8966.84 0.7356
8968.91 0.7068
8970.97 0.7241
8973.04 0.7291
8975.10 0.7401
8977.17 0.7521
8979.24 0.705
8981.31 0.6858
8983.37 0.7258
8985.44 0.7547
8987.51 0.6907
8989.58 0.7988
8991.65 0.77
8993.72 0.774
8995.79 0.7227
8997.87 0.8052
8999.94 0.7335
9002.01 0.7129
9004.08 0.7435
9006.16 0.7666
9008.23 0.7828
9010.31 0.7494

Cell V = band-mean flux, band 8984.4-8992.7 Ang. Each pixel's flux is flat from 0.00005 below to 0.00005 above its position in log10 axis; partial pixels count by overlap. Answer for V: 0.753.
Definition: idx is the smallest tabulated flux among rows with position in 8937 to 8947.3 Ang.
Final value 0.6522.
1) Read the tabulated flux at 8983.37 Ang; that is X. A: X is 0.7258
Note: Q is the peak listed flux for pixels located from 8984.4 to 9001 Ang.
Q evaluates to 0.8052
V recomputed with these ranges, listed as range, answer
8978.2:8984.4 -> 0.706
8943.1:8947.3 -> 0.754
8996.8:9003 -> 0.75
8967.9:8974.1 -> 0.721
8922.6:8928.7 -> 0.707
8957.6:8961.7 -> 0.745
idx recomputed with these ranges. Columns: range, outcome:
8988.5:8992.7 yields 0.77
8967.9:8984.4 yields 0.6858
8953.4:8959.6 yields 0.7142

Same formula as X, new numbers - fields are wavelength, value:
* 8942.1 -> 0.769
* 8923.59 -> 0.7047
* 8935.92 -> 0.7935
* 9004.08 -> 0.7435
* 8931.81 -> 0.7287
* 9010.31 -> 0.7494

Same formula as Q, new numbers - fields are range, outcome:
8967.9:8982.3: 0.7521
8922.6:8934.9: 0.7287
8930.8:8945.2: 0.7935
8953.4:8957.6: 0.7721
